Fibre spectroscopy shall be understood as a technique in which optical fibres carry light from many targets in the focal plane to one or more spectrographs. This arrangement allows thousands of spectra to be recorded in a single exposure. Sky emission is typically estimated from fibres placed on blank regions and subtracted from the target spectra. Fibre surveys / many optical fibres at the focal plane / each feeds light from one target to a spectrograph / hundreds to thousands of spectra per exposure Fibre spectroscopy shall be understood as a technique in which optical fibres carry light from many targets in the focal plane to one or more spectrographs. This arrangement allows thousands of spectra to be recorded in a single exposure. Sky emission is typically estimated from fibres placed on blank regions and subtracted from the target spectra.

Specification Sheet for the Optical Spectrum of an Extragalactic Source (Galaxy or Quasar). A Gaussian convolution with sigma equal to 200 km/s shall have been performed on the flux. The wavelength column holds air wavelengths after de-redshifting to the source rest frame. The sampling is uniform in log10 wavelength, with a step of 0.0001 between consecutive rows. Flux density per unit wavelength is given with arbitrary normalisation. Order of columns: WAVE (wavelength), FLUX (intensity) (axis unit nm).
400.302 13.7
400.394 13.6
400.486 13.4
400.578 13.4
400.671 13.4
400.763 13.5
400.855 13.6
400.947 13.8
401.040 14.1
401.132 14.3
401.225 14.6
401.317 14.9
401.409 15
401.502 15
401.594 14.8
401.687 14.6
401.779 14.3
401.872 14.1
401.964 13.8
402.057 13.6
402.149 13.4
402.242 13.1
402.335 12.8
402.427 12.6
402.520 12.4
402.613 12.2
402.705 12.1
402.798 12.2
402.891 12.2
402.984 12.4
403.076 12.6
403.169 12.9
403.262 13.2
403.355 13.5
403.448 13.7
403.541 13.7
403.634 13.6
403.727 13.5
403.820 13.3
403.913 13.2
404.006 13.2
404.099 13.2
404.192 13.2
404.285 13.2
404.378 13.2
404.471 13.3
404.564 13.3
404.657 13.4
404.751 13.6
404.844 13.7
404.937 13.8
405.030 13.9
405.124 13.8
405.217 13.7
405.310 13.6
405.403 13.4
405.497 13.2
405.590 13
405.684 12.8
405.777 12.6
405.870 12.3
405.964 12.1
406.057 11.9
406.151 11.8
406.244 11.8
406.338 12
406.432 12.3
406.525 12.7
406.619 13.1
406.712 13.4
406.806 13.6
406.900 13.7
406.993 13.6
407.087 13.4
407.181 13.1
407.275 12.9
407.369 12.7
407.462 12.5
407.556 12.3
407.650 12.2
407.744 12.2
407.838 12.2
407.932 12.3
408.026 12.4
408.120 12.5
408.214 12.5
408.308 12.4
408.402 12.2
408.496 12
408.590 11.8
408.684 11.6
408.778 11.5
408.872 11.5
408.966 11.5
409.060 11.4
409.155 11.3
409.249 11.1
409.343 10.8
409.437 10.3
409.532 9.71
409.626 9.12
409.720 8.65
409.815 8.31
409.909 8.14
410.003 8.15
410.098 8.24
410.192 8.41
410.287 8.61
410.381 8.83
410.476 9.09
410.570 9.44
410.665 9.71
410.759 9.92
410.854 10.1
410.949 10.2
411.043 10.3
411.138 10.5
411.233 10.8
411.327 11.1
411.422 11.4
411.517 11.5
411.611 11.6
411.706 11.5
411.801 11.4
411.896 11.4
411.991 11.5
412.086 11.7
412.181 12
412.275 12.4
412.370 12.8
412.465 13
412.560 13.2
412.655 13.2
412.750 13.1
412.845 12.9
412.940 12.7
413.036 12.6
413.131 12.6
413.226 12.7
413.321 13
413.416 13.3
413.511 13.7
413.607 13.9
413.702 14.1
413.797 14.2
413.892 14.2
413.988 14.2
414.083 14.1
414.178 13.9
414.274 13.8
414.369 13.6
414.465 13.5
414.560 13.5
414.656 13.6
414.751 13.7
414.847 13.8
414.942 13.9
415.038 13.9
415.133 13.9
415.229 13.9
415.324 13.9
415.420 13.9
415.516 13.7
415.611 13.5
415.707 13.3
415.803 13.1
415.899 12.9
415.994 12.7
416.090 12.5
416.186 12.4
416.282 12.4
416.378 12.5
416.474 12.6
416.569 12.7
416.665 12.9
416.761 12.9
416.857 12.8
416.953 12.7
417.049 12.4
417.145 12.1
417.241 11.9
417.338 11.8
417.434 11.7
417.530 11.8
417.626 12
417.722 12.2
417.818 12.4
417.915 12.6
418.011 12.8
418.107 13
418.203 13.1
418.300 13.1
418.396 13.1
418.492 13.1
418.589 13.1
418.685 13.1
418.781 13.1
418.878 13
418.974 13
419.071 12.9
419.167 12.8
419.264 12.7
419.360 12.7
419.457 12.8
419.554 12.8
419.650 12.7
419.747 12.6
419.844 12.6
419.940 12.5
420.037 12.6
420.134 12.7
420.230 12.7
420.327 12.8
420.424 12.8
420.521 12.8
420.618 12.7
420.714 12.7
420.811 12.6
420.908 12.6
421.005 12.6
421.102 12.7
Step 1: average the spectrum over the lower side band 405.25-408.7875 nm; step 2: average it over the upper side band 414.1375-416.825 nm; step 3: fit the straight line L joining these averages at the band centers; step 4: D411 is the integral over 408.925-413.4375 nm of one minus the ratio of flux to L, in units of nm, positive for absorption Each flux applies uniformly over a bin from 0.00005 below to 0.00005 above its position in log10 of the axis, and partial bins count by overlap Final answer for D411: 0.70 nm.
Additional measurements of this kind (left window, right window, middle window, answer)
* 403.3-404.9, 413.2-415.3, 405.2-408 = 0.16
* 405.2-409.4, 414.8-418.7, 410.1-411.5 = 0.30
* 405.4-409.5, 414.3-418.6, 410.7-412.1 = 0.18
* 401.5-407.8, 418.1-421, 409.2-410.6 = 0.42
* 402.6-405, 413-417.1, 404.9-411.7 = 0.86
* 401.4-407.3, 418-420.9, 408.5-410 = 0.30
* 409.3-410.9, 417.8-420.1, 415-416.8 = -0.25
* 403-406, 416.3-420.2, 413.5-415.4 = -0.16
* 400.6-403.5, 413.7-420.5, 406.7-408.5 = 0.08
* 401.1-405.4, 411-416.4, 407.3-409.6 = 0.25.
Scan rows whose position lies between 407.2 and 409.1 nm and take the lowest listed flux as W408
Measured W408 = 11.4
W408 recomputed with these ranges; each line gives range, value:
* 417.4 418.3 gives 11.7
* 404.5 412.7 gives 8.14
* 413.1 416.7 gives 12.4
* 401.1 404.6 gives 12.1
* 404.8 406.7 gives 11.8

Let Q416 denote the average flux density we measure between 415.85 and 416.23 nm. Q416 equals 12.6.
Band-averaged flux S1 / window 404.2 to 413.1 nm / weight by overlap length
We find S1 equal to 11.8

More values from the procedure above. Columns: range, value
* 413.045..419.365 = 13.1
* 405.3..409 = 12.5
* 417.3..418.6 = 12.5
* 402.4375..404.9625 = 13.1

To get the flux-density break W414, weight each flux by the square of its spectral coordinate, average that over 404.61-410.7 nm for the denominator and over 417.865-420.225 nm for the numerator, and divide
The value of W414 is 1.15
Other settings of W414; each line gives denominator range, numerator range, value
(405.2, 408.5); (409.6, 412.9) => 0.86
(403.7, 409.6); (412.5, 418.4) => 1.09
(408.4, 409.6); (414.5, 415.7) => 1.26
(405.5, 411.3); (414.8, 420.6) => 1.19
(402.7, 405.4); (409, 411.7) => 0.77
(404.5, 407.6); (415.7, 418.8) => 1.02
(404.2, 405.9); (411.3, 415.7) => 1.02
